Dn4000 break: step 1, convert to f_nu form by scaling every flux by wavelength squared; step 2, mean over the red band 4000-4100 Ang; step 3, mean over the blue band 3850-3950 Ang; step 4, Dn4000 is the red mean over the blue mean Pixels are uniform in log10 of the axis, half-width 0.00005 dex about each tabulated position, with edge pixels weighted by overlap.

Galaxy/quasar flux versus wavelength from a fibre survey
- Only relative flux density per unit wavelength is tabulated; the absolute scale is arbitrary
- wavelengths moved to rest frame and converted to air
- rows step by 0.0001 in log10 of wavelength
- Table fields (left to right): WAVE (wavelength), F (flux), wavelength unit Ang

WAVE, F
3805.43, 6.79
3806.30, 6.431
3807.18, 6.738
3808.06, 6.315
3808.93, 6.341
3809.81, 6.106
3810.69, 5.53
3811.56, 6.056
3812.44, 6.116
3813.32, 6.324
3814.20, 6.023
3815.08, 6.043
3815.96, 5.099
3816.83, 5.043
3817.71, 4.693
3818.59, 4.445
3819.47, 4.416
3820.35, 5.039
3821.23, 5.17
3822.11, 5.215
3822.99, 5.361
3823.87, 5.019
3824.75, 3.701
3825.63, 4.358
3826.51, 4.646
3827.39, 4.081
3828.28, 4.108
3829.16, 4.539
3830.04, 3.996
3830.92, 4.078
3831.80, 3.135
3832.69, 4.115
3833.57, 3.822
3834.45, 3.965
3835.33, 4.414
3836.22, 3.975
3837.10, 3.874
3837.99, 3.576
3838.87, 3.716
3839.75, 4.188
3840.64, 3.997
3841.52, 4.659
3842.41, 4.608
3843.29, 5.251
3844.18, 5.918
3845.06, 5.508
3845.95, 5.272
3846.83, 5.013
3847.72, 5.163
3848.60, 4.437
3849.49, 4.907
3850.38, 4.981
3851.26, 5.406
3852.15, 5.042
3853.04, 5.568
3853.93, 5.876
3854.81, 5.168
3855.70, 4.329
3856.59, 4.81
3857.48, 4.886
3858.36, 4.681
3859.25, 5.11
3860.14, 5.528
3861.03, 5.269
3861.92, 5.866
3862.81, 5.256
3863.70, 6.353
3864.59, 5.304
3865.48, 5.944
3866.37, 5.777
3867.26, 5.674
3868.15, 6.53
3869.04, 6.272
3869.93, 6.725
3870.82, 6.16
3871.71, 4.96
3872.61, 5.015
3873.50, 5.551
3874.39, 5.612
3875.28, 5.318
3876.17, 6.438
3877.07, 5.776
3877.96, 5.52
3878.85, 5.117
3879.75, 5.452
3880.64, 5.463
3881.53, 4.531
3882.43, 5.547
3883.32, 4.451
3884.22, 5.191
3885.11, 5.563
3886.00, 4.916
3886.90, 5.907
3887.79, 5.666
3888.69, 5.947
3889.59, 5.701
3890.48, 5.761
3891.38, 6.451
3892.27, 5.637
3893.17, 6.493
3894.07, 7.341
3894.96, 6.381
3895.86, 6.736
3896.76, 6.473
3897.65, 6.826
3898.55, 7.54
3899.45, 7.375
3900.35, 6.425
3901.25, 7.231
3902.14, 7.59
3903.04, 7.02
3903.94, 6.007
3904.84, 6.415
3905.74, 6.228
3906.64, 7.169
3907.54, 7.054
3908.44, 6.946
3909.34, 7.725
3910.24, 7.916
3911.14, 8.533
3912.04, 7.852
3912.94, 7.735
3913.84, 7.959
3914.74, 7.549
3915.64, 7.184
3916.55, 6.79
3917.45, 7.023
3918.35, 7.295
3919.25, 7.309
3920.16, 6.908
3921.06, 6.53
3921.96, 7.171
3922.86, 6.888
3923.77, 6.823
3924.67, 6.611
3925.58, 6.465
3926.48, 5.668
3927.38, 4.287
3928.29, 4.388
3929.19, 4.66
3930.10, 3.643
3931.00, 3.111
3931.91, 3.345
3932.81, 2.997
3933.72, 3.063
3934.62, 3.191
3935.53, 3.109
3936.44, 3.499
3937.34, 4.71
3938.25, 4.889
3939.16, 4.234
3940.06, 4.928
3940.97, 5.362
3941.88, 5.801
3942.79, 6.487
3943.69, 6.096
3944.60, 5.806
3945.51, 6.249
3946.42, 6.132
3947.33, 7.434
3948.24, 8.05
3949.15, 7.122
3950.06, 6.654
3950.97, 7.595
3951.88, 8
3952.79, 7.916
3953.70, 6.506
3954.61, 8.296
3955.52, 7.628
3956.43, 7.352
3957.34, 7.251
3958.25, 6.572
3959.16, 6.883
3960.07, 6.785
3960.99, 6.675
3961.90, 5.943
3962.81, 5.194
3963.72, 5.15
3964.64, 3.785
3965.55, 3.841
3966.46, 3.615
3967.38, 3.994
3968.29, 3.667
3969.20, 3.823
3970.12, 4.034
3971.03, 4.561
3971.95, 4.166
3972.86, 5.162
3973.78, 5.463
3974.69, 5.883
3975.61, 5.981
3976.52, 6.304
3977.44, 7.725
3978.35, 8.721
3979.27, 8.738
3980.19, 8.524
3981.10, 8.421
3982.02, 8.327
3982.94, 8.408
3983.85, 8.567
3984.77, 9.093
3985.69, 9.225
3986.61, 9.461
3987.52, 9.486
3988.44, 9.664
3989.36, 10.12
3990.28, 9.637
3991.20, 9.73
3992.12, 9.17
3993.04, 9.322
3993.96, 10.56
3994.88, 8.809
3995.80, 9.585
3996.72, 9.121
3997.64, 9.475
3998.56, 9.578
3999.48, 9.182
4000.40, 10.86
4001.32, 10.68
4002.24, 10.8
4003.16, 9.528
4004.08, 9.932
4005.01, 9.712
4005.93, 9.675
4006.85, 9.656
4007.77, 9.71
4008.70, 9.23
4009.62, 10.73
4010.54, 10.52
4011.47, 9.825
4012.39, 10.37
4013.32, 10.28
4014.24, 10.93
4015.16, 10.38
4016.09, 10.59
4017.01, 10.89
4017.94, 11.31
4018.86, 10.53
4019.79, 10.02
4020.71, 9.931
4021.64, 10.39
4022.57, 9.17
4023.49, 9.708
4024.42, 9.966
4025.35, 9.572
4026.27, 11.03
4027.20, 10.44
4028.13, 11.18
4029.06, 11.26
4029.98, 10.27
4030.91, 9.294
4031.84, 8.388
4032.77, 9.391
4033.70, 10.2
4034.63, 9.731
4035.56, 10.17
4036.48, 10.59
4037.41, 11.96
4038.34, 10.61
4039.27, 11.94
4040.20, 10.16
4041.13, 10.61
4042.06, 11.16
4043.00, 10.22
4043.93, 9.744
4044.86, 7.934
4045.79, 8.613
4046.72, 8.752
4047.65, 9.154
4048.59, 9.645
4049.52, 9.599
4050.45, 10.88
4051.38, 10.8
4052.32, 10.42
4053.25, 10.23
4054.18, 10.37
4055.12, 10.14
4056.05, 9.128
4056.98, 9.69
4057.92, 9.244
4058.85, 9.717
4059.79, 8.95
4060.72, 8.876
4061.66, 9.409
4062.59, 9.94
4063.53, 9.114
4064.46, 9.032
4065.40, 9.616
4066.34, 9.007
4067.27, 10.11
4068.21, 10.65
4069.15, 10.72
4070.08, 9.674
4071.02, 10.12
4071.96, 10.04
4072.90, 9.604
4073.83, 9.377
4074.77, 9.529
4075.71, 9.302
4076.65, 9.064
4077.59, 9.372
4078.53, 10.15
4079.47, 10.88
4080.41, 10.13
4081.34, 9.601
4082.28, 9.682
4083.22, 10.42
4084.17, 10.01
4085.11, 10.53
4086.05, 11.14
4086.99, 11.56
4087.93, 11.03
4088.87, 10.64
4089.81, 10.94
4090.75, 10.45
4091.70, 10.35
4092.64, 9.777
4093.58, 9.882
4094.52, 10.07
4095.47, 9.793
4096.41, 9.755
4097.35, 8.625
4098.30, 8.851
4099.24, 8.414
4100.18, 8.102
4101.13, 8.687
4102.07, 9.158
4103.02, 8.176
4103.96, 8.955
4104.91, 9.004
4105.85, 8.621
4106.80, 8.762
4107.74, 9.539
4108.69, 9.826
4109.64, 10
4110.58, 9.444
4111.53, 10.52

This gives 1.83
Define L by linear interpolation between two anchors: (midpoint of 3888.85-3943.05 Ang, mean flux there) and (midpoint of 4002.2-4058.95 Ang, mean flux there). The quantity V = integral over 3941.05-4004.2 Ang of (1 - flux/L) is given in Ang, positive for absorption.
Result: 5.4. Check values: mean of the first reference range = 6.1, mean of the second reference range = 10.1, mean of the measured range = 7.43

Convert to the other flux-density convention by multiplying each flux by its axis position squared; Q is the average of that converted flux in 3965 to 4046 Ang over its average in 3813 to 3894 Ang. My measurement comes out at 1.92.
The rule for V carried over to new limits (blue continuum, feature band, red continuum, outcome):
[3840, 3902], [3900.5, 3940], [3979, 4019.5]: 6.1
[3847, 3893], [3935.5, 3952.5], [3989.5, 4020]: 4.3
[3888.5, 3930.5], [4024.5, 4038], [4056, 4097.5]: -1.8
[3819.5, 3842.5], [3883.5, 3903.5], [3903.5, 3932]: -1.5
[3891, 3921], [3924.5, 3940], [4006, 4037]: 7.1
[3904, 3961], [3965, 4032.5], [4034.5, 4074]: -4.4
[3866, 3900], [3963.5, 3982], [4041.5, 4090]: 5.2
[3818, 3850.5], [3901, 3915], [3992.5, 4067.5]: -1.6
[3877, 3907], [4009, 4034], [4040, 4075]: -3.6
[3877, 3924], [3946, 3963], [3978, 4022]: 2.4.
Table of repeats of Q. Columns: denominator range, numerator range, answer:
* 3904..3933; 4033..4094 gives 1.68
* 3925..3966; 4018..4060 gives 1.87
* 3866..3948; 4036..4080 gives 1.78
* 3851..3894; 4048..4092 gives 1.99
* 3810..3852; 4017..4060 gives 2.35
